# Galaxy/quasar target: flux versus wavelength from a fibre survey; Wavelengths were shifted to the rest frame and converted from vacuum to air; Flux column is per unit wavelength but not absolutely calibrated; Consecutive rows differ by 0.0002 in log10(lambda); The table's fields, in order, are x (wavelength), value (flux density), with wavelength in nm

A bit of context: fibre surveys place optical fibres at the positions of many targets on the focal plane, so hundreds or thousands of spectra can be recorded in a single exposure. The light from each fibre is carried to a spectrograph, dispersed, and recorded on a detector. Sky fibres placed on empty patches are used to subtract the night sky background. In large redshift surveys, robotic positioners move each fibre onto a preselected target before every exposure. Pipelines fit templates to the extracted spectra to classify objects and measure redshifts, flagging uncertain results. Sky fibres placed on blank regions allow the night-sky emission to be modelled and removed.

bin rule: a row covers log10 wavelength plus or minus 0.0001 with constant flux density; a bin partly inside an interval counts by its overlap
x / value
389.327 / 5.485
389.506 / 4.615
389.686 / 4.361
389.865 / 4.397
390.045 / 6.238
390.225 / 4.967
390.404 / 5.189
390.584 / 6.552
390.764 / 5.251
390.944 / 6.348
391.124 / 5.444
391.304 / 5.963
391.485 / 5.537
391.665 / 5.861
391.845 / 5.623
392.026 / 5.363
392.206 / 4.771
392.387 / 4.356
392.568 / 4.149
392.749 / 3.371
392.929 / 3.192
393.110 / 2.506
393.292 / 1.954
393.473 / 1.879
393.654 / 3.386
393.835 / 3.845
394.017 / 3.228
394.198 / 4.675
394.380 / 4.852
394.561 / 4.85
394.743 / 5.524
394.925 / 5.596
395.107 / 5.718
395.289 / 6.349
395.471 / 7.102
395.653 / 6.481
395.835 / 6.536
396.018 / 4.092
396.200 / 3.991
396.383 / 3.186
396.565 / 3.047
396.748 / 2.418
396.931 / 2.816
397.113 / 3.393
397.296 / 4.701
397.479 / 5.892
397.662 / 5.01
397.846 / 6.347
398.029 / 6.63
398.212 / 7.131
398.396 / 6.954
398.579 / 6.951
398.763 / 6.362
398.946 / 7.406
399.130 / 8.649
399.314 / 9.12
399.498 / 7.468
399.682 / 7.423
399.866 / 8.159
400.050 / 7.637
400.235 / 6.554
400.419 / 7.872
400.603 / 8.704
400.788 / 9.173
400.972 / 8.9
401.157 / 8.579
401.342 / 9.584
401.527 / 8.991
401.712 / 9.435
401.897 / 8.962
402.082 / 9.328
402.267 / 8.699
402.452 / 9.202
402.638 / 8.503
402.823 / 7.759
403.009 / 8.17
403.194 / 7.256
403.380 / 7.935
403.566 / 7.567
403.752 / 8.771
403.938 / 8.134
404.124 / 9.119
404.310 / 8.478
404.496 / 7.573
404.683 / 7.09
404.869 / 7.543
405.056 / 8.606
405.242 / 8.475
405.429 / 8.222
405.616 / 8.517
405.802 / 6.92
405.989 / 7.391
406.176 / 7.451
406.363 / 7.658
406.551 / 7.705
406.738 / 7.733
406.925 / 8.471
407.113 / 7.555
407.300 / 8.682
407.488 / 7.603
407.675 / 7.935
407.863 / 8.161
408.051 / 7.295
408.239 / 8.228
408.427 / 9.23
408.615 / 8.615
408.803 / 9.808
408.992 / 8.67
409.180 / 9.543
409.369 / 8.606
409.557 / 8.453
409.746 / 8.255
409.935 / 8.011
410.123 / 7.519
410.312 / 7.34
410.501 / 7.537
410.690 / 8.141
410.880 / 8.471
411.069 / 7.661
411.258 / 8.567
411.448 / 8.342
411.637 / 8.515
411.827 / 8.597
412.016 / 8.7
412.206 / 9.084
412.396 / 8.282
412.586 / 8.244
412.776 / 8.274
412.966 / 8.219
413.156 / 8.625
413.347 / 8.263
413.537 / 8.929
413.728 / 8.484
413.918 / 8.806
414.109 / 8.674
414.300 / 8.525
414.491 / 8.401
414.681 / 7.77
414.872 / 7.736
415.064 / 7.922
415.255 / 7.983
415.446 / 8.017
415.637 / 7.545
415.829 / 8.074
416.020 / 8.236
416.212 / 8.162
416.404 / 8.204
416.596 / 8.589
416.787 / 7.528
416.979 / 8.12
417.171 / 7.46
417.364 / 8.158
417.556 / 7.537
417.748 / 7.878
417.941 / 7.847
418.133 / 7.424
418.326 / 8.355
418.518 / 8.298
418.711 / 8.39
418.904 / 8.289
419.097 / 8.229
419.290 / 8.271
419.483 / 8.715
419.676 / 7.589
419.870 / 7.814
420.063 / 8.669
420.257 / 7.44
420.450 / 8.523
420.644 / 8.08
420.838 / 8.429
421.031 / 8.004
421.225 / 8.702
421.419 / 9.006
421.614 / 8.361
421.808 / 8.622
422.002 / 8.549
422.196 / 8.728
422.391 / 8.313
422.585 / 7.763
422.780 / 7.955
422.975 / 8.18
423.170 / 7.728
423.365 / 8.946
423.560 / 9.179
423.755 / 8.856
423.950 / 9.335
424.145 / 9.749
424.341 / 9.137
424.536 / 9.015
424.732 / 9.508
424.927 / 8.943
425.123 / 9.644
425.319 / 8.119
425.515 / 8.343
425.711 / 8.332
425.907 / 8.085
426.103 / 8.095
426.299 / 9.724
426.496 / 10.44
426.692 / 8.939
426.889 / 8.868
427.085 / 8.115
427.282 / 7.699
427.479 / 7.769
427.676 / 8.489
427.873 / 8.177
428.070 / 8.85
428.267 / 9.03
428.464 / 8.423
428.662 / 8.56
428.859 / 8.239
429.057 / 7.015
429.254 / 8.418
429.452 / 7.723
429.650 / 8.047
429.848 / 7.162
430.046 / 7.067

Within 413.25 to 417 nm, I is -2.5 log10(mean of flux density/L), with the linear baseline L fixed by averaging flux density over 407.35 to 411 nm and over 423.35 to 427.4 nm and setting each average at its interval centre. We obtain 0.04 mag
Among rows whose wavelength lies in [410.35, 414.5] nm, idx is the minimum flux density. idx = 7.537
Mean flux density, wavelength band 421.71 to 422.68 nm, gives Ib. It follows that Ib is 8.4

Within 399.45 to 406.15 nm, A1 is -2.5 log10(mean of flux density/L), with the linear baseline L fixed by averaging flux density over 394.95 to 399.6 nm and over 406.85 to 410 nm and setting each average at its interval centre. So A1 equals -0.17 mag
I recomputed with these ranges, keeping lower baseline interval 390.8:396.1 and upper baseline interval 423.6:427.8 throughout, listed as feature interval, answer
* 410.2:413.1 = -0.17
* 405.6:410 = -0.24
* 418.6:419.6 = -0.05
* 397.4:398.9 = -0.20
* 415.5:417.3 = -0.05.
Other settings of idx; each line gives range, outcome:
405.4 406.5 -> 6.92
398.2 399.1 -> 6.362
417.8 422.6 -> 7.424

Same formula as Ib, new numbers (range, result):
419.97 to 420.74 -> 8.17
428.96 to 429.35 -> 7.73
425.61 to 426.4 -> 8.56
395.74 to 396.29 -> 4.89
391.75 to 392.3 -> 5.25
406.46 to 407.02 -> 7.97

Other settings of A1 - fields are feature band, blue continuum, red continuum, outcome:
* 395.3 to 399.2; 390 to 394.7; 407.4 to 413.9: 0.03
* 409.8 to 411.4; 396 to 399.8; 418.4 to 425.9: -0.11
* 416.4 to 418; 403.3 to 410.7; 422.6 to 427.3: 0.08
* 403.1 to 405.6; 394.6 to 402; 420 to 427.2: -0.14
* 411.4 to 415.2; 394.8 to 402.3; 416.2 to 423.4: -0.09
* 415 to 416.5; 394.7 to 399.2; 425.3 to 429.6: -0.10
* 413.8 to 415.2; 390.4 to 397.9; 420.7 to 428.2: -0.13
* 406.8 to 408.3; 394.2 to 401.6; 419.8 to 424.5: -0.11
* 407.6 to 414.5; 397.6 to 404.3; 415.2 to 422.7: -0.04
